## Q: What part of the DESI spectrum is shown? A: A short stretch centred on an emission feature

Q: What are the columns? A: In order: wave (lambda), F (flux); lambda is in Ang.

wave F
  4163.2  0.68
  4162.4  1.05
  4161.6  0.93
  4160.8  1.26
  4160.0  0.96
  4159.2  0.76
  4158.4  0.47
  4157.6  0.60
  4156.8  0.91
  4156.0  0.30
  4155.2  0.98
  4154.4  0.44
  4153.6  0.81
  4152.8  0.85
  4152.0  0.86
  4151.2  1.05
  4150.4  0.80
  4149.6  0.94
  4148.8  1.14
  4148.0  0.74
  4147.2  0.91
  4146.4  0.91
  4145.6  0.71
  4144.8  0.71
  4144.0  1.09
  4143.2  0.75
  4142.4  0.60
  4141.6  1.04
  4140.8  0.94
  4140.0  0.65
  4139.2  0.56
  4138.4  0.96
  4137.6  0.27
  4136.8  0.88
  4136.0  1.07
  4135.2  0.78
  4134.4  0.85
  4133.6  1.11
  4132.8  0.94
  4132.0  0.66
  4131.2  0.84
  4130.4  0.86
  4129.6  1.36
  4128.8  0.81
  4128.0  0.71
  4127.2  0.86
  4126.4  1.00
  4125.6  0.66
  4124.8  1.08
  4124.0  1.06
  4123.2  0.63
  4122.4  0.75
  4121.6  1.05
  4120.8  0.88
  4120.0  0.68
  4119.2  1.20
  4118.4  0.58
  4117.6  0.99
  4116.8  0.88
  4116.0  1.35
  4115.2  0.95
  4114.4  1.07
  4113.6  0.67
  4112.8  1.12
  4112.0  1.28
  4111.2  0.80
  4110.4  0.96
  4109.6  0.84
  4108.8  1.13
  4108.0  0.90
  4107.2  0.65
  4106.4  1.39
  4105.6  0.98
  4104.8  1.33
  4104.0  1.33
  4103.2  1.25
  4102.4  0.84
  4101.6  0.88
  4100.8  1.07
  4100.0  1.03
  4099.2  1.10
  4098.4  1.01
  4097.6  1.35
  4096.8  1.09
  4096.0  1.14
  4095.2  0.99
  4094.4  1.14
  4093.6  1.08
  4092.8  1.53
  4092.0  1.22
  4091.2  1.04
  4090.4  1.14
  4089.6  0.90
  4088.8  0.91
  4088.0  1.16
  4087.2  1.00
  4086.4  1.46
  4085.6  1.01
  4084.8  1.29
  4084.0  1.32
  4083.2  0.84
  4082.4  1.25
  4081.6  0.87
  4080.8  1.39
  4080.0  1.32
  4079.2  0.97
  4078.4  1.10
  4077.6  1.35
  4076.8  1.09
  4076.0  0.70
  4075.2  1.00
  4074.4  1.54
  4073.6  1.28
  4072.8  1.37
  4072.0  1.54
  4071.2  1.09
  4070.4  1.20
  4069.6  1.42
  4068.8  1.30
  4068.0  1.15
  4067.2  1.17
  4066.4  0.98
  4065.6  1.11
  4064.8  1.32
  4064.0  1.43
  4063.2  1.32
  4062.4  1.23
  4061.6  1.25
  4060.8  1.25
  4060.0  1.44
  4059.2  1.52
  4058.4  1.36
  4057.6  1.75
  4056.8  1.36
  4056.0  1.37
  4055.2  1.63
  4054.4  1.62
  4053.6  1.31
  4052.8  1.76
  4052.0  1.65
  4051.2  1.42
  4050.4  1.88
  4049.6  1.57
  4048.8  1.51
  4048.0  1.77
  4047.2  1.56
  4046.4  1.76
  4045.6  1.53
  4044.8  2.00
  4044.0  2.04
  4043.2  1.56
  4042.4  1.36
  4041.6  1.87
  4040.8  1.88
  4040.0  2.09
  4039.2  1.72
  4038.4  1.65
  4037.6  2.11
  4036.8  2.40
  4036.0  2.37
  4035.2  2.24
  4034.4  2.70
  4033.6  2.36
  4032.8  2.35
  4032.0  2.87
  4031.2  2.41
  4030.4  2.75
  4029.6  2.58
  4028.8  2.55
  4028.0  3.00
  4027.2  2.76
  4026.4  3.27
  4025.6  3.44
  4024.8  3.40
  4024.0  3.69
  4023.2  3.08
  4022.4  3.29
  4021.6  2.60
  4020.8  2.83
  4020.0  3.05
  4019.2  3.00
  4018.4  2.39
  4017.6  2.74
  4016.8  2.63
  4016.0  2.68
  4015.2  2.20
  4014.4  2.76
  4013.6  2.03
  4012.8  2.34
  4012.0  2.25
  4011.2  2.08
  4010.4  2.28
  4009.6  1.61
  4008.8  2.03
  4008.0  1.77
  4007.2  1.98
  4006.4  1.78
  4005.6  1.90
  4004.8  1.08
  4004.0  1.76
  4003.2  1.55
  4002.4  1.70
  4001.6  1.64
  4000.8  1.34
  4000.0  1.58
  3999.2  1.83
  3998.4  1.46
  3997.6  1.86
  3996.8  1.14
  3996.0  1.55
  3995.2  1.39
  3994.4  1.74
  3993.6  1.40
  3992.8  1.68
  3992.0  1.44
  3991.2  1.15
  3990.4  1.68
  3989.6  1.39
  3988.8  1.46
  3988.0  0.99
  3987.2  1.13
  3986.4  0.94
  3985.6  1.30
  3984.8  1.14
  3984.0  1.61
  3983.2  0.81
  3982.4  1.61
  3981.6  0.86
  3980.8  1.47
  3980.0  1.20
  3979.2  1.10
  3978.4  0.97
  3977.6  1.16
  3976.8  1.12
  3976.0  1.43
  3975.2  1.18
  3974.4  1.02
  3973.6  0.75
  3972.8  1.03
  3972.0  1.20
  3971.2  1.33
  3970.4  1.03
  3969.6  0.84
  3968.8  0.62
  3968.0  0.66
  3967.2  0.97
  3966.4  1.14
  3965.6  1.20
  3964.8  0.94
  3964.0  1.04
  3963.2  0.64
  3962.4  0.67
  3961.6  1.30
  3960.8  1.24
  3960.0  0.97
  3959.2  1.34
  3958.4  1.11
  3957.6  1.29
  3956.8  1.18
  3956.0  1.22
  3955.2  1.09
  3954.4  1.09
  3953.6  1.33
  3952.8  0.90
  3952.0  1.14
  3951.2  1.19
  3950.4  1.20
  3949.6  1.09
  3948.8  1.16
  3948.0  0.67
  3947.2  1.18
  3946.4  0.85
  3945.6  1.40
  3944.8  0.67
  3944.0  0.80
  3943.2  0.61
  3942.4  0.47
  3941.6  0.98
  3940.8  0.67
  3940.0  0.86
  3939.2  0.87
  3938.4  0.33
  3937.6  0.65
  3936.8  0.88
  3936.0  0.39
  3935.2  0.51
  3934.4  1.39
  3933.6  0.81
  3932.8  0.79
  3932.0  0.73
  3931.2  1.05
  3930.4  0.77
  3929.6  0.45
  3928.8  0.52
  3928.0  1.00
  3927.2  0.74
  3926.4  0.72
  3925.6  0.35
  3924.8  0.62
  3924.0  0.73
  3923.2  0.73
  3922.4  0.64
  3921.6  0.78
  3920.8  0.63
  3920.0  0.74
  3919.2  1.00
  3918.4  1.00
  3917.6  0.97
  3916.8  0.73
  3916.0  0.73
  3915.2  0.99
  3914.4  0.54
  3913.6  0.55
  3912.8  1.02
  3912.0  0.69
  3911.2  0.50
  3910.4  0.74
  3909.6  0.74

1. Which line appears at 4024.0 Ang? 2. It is C IV 1549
